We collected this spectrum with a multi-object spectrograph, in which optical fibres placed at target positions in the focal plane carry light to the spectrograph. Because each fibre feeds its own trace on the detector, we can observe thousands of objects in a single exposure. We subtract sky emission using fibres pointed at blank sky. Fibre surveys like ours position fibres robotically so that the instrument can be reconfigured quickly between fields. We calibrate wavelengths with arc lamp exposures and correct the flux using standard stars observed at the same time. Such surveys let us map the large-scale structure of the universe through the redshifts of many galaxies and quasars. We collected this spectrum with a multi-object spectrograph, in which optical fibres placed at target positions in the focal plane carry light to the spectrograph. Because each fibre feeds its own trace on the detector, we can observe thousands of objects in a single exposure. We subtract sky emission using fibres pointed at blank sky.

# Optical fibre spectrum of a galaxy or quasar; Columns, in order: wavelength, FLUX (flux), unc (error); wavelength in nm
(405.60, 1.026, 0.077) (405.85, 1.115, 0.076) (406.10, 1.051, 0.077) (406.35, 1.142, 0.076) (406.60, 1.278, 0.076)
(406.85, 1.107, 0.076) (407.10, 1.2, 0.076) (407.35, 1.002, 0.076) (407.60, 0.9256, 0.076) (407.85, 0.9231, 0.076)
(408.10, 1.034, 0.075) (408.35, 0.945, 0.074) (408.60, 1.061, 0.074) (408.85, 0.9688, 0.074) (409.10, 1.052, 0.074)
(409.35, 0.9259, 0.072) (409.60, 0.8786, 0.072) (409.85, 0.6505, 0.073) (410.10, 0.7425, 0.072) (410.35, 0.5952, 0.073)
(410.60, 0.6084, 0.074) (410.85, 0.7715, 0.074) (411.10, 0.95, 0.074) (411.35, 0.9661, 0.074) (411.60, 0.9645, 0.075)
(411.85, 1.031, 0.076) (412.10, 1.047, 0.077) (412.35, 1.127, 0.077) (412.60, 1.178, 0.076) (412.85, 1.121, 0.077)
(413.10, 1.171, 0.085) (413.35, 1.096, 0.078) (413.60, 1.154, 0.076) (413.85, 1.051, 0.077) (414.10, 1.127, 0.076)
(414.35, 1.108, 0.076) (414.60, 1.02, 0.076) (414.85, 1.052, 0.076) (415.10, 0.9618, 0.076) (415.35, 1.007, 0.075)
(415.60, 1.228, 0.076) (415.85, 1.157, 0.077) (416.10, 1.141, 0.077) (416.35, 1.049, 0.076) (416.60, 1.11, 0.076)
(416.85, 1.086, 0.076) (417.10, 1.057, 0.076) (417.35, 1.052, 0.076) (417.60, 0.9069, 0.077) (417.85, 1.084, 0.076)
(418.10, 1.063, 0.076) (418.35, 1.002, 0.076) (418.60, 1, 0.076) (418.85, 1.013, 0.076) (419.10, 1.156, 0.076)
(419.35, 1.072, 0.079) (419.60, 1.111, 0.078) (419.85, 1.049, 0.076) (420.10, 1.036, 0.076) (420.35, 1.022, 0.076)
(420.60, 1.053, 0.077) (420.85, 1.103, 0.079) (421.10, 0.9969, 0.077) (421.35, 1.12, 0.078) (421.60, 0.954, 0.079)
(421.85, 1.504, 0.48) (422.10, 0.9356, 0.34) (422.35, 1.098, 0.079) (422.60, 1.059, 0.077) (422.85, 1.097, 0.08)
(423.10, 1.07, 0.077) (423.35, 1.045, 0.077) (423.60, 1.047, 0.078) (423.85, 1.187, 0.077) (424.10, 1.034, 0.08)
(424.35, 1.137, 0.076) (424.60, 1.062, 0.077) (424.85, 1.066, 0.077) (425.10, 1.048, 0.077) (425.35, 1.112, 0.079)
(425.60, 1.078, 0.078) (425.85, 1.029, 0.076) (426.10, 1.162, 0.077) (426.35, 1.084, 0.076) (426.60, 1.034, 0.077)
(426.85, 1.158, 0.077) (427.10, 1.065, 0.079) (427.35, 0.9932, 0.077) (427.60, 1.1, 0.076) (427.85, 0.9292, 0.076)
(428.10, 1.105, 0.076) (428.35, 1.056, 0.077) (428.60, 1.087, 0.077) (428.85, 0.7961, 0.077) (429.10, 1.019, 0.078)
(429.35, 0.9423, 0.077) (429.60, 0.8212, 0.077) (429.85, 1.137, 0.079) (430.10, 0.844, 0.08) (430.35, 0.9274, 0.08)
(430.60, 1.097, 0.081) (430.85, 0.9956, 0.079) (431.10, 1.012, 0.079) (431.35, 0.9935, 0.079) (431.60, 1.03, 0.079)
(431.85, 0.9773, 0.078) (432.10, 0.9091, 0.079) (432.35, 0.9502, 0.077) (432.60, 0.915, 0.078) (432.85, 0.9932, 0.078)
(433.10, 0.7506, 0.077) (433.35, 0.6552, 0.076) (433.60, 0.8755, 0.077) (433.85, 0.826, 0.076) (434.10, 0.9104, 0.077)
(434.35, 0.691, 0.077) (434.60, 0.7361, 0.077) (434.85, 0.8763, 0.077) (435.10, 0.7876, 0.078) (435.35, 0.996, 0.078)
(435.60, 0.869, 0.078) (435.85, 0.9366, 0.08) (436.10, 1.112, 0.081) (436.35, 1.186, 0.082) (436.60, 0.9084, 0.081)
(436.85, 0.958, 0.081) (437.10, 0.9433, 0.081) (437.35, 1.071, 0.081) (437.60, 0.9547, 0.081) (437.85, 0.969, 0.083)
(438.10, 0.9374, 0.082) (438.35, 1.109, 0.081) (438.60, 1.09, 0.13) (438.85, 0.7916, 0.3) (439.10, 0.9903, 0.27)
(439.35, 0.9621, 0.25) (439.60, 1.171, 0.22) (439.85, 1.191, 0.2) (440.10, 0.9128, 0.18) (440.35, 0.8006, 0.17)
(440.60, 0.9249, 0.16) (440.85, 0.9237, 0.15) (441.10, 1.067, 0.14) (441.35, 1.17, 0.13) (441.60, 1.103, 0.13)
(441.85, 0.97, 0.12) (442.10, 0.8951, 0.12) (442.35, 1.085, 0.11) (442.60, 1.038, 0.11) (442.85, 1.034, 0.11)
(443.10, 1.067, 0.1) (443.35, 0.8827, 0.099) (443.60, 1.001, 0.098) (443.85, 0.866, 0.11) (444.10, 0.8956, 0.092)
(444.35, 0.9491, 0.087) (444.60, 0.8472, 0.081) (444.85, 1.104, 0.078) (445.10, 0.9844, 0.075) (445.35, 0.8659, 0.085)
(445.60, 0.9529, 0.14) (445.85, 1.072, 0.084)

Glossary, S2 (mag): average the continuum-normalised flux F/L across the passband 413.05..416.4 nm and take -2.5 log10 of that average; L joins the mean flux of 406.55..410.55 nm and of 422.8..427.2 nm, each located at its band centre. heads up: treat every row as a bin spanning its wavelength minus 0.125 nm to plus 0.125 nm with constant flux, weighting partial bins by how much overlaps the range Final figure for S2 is -0.10 mag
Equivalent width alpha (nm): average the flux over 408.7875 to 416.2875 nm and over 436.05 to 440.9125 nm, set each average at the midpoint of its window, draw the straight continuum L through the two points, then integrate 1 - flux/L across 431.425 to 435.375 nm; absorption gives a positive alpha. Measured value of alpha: 0.512 nm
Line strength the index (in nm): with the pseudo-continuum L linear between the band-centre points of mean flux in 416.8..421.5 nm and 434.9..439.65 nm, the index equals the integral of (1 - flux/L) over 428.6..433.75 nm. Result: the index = 0.36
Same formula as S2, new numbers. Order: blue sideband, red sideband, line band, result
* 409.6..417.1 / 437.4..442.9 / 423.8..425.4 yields -0.08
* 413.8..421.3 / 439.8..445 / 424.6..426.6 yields -0.04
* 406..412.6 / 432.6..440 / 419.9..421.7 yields -0.10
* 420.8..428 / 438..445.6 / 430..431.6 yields 0.07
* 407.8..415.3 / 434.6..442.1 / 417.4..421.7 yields -0.07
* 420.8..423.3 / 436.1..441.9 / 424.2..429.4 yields 0.02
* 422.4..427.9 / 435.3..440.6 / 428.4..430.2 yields 0.10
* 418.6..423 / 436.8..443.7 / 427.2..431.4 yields 0.06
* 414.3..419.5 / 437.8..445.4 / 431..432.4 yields 0.04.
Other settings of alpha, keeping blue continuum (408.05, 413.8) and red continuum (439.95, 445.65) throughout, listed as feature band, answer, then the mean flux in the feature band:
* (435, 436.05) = 0.06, 0.915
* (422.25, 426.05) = -0.45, 1.08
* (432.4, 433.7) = 0.17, 0.844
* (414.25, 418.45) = -0.45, 1.06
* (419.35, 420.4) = -0.11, 1.06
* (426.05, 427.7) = -0.20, 1.08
